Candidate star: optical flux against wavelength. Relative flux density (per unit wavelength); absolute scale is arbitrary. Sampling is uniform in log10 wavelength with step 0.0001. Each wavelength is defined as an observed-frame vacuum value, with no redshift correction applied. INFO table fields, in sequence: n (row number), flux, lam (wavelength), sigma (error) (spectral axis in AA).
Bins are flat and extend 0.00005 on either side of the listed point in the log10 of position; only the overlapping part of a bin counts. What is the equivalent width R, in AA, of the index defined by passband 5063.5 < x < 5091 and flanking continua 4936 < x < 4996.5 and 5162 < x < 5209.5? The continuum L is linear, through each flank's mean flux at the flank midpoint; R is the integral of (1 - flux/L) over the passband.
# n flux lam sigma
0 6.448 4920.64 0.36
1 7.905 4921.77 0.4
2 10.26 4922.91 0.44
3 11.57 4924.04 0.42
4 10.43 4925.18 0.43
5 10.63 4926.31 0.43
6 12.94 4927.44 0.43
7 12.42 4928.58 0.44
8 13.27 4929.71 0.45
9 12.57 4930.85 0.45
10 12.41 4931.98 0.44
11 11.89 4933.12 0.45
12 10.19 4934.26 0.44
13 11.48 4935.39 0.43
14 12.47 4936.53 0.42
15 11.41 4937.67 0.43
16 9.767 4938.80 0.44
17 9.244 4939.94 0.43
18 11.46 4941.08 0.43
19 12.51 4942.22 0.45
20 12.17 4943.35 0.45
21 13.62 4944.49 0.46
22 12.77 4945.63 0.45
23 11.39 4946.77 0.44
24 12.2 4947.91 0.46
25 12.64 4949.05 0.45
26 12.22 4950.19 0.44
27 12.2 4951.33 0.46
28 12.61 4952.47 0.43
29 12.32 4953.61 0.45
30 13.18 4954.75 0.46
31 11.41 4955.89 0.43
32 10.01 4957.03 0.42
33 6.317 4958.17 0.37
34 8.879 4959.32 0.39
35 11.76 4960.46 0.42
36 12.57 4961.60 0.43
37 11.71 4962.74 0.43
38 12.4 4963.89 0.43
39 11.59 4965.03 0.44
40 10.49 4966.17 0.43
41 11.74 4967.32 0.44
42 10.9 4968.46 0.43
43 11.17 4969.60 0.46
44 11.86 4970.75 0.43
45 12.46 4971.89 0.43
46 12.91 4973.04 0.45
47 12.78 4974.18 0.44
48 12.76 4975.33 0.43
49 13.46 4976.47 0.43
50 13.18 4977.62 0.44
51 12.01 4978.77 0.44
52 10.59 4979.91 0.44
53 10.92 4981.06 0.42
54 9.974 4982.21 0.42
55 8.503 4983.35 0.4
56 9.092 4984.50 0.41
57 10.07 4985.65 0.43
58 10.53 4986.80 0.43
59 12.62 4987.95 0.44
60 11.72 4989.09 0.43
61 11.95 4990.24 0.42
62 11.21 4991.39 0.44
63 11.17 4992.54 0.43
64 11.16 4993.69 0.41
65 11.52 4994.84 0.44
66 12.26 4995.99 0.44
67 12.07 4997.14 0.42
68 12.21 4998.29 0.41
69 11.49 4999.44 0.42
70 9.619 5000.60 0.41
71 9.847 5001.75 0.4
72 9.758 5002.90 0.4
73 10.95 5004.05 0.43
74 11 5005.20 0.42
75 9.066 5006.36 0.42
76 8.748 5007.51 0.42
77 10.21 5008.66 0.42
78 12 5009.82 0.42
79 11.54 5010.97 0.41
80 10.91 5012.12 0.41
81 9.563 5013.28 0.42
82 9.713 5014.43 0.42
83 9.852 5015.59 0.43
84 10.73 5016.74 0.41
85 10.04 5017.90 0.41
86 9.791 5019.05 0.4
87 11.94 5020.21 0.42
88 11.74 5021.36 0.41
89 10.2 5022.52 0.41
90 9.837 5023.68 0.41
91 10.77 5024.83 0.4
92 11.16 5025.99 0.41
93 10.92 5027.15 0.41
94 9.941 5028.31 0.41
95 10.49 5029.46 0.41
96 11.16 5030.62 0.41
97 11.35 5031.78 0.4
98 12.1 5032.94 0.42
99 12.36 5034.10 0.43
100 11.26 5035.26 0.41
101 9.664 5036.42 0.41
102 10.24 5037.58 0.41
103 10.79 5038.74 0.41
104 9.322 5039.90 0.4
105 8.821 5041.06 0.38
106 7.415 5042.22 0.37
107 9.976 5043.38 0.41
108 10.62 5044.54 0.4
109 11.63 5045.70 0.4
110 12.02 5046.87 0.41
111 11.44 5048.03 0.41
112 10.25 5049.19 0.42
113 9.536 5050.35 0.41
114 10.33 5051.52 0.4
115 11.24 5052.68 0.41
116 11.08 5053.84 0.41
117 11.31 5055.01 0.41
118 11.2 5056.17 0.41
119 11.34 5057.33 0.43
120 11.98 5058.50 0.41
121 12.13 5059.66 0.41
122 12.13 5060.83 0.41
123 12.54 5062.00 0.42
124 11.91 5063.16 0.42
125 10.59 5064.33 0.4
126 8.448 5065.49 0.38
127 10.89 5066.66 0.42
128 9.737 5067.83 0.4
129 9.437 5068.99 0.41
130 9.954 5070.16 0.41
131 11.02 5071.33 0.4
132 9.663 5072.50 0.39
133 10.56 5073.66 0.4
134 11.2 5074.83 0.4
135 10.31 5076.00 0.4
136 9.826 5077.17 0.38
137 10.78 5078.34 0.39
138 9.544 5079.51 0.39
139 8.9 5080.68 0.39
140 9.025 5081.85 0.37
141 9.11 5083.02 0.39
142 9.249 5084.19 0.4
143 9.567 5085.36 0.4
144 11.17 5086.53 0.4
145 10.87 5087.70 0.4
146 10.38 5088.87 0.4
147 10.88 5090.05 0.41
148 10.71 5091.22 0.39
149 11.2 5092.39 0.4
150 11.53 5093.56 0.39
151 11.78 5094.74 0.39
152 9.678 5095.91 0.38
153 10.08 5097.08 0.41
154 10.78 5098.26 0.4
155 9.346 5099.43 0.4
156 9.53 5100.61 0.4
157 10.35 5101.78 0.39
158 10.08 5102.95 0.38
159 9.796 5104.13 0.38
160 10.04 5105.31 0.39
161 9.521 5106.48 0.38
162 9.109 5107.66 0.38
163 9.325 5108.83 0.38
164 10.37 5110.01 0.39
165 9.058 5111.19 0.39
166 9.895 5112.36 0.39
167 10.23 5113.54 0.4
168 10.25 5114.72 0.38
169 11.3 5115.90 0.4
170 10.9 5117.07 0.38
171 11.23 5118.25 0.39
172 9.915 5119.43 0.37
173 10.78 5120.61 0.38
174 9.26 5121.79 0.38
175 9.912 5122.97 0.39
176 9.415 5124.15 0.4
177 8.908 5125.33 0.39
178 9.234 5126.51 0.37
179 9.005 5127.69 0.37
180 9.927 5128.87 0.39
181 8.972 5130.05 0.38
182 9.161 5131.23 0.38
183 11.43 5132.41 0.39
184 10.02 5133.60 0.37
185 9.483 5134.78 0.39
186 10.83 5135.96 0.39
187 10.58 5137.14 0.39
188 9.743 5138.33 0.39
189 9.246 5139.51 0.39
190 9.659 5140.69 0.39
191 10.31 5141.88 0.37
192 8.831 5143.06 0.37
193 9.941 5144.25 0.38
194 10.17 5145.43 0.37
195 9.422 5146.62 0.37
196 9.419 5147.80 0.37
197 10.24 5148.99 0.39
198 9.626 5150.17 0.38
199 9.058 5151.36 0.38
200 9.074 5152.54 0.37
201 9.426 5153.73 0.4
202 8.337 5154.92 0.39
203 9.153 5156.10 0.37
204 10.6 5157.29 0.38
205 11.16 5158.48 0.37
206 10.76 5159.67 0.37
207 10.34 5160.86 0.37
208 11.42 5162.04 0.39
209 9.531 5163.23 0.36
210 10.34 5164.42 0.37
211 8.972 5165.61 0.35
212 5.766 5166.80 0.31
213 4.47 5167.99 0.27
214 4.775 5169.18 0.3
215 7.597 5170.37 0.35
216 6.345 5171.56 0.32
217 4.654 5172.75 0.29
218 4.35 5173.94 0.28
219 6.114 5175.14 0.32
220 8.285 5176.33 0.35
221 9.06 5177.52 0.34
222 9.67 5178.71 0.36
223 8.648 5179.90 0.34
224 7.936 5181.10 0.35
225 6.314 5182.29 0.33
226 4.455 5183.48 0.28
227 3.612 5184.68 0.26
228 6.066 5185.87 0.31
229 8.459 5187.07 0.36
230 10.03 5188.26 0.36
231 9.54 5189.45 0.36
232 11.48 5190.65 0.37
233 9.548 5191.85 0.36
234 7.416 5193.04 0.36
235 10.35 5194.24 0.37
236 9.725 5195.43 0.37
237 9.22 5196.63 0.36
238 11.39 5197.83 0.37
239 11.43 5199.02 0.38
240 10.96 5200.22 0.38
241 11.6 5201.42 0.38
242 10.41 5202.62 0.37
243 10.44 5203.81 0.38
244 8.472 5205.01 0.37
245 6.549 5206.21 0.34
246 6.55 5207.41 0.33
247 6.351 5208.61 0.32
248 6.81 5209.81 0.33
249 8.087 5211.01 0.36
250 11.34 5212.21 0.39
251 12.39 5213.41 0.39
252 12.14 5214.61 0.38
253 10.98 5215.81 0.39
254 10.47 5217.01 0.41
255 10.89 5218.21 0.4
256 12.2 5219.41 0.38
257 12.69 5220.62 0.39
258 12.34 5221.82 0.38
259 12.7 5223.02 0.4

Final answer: -0.7 AA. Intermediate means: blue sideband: 11.5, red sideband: 8.16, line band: 10.1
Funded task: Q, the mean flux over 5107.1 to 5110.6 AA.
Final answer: 9.61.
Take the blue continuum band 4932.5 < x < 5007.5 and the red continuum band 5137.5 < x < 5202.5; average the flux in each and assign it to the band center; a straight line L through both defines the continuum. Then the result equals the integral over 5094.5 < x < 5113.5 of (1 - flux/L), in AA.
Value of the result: -0.5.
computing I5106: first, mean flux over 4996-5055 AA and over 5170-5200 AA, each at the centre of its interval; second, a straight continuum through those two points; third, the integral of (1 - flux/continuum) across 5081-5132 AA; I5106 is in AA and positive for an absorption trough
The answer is -3.74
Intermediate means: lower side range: 10.6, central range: 10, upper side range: 8.11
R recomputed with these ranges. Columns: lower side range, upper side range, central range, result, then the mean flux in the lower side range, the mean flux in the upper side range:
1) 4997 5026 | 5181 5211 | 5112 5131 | -1.1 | 10.5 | 8.61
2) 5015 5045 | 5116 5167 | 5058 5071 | -0.8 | 10.5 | 9.8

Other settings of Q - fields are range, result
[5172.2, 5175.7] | 5.02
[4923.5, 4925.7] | 11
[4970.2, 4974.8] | 12.5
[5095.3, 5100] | 9.99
